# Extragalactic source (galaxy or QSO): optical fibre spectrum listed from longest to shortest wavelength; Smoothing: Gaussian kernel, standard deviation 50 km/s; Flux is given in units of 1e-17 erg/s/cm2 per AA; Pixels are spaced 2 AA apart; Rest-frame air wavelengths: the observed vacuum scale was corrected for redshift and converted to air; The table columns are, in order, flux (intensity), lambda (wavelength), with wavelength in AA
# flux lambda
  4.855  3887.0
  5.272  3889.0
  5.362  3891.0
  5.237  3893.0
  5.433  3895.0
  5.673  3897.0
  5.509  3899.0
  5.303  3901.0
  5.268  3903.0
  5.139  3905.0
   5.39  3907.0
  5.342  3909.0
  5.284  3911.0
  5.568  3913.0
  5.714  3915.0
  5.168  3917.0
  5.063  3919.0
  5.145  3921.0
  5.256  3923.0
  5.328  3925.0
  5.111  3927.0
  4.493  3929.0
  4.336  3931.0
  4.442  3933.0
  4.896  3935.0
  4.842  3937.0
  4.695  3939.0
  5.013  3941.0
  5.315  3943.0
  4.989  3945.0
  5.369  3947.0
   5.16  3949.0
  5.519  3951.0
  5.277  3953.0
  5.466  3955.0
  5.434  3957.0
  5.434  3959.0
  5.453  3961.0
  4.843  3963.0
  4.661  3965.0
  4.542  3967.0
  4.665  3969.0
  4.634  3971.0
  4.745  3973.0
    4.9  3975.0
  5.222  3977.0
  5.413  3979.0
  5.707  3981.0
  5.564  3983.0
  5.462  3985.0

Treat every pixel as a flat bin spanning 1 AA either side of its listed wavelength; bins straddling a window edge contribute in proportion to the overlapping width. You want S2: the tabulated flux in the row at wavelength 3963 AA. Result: 4.843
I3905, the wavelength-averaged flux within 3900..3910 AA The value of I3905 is 5.29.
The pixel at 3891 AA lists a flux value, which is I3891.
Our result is 5.362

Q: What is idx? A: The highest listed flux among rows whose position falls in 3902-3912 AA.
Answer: 5.39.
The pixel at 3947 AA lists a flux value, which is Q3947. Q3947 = 5.369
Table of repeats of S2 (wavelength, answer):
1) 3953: 5.277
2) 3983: 5.564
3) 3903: 5.268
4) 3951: 5.519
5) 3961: 5.453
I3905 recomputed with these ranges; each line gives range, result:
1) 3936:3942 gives 4.85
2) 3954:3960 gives 5.44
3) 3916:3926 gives 5.19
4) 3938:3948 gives 5.08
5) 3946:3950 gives 5.26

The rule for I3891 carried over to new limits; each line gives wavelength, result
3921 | 5.145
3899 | 5.509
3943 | 5.315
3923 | 5.256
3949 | 5.16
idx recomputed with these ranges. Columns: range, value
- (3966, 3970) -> 4.665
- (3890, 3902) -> 5.673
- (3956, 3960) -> 5.434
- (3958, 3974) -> 5.453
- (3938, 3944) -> 5.315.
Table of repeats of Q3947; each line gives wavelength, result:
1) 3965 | 4.661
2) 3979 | 5.413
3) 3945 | 4.989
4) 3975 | 4.9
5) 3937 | 4.842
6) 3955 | 5.466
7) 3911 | 5.284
